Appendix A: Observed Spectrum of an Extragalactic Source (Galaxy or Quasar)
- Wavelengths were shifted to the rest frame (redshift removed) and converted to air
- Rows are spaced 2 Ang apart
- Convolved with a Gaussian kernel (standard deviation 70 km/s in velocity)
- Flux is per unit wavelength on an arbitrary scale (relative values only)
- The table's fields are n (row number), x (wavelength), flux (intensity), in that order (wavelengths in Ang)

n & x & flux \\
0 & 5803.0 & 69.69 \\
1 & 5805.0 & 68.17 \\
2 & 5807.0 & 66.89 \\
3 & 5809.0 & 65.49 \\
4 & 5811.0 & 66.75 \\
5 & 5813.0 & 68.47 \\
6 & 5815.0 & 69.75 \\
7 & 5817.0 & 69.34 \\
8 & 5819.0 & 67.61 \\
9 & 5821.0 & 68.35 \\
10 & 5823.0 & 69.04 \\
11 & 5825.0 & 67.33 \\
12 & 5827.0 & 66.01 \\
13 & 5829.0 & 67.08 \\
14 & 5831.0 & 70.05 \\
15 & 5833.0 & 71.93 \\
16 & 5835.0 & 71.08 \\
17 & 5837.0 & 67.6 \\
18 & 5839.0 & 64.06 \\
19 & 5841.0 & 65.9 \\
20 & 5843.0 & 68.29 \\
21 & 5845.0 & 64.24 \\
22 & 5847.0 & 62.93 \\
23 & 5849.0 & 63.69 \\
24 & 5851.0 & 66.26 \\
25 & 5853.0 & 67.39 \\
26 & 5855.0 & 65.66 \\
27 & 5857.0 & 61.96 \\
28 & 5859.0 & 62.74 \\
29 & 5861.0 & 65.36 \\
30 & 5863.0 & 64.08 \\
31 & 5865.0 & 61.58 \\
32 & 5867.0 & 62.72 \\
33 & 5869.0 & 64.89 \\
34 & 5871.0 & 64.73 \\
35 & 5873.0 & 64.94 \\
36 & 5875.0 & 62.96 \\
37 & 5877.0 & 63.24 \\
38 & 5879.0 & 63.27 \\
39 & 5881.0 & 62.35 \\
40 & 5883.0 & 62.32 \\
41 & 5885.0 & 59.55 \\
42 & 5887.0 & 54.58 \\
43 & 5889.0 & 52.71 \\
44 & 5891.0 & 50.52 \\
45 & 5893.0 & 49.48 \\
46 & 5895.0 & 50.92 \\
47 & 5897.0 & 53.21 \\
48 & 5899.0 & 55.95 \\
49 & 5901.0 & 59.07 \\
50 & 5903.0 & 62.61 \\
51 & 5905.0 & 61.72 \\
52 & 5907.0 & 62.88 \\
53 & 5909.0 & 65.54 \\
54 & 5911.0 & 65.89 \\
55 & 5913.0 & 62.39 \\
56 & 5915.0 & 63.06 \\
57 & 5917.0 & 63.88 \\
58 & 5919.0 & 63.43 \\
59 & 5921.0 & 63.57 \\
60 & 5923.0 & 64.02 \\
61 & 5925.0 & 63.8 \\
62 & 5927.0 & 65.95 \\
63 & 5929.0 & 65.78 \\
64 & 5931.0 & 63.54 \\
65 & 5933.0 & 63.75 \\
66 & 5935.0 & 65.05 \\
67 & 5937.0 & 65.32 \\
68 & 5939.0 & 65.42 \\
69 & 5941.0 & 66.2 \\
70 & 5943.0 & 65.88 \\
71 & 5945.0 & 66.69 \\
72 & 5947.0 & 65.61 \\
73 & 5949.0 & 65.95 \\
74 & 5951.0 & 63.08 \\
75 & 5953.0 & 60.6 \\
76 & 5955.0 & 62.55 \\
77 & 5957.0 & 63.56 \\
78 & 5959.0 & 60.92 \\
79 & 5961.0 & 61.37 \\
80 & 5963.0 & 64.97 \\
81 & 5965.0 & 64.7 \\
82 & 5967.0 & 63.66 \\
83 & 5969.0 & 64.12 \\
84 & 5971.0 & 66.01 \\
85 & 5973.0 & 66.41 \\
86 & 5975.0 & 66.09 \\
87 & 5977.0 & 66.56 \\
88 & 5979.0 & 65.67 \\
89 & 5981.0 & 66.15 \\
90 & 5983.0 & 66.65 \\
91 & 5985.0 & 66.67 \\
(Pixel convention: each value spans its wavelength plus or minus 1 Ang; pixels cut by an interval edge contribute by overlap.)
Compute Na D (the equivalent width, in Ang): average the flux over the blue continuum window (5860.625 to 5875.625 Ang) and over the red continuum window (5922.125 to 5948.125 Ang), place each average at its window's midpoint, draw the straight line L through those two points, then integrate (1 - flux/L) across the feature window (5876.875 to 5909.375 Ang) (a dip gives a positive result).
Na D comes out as 3.2 Ang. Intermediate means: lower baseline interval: 63.9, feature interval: 58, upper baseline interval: 65.2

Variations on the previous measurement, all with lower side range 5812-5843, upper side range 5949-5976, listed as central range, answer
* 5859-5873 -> 0.6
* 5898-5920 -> 1.1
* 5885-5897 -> 2.5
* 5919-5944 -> 0.0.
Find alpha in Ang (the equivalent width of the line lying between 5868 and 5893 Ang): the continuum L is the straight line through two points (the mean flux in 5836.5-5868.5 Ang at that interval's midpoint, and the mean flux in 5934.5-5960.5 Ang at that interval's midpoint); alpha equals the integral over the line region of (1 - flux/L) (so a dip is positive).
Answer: 1.7 Ang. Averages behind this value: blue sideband 64.6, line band 60.1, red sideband 64.3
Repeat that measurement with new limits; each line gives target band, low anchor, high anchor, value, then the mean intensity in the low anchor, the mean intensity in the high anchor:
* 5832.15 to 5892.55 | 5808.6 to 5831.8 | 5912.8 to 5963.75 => 3.0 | 68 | 64.1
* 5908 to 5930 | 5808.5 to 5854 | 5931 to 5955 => 0.3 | 67.4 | 64.7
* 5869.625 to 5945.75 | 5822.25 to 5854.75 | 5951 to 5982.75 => 4.4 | 67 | 64.2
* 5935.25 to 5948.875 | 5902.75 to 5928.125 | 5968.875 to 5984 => -0.2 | 63.8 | 66.1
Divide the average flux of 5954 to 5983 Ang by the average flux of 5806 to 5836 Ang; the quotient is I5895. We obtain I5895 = 0.94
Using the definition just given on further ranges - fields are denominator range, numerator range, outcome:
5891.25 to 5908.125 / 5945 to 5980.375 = 1.13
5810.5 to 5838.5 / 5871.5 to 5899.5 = 0.84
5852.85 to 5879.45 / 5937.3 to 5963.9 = 1.00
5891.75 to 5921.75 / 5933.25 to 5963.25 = 1.07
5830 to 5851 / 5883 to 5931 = 0.90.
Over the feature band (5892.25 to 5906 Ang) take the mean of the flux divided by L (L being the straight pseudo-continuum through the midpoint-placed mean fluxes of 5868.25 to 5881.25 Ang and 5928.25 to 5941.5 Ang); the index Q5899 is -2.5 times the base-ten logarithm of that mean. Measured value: 0.14 mag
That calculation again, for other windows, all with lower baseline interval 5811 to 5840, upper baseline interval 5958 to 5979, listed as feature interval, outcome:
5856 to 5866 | 0.07 mag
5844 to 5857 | 0.05 mag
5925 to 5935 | 0.01 mag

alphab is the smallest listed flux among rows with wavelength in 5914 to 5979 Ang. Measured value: 60.6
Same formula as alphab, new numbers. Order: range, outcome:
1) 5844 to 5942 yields 49.48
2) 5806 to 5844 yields 64.06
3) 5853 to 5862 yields 61.96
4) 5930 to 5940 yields 63.54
